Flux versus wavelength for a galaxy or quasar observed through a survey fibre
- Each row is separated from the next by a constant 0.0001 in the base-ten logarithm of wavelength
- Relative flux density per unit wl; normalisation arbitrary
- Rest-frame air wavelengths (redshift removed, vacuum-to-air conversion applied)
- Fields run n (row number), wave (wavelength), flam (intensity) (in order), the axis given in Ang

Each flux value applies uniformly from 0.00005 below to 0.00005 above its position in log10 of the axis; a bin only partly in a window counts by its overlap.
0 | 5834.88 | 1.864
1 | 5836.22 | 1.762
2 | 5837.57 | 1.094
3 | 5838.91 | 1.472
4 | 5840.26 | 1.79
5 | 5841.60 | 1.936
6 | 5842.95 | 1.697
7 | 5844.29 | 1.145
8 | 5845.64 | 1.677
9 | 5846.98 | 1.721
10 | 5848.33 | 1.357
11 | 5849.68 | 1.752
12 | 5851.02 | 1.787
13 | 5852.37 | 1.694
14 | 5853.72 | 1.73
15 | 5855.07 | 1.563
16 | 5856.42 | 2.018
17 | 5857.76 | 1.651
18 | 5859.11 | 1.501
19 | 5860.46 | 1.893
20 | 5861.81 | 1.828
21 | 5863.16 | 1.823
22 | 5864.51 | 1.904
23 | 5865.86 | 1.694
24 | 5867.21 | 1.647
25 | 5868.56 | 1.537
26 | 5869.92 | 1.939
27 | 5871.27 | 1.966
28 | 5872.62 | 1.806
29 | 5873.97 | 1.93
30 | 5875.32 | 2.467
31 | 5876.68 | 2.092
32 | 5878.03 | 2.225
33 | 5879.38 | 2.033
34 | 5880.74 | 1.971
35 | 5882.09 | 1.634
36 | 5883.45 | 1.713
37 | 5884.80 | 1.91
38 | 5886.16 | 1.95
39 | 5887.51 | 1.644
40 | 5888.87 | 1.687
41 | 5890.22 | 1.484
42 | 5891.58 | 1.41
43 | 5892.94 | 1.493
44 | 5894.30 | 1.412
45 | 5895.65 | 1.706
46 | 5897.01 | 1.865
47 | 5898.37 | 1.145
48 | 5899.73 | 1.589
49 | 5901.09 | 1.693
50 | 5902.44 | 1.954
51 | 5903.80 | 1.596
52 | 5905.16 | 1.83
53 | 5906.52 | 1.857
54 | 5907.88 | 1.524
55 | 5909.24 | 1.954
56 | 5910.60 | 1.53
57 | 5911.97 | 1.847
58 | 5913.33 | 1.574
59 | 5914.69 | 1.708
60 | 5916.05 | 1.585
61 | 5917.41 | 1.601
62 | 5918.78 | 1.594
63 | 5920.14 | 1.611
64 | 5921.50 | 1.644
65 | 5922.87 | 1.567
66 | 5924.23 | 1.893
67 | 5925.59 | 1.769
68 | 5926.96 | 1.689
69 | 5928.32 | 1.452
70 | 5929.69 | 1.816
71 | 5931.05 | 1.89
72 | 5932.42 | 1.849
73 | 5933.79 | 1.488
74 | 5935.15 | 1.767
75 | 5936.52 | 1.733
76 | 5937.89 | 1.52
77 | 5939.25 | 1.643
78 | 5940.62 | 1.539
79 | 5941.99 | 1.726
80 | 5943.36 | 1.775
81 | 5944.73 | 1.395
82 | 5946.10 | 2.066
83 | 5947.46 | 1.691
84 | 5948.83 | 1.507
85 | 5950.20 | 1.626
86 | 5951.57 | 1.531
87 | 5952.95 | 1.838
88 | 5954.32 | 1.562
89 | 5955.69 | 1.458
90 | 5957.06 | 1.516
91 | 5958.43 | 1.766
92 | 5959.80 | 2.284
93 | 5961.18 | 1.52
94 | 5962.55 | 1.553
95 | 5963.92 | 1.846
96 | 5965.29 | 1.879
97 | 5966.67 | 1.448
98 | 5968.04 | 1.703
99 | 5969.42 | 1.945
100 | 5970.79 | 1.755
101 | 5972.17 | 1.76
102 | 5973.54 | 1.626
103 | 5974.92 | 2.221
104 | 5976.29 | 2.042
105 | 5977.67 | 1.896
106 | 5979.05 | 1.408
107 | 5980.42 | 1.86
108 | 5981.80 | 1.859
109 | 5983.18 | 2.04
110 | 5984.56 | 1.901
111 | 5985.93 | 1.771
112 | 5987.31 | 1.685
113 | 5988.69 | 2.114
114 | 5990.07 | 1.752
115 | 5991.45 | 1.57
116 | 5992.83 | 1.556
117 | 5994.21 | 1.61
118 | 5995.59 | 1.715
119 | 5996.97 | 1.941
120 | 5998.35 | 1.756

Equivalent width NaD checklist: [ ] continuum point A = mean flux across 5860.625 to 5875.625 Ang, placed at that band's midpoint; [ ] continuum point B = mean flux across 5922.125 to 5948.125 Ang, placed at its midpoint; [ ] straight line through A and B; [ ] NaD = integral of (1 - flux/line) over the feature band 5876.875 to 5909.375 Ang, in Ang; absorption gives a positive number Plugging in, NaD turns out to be 1.36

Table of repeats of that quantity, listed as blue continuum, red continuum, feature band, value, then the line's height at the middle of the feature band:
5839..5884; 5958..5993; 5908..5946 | 2.5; 1.8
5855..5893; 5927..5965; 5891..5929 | 2.2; 1.75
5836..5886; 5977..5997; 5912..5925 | 0.9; 1.77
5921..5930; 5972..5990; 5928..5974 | 1.9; 1.77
